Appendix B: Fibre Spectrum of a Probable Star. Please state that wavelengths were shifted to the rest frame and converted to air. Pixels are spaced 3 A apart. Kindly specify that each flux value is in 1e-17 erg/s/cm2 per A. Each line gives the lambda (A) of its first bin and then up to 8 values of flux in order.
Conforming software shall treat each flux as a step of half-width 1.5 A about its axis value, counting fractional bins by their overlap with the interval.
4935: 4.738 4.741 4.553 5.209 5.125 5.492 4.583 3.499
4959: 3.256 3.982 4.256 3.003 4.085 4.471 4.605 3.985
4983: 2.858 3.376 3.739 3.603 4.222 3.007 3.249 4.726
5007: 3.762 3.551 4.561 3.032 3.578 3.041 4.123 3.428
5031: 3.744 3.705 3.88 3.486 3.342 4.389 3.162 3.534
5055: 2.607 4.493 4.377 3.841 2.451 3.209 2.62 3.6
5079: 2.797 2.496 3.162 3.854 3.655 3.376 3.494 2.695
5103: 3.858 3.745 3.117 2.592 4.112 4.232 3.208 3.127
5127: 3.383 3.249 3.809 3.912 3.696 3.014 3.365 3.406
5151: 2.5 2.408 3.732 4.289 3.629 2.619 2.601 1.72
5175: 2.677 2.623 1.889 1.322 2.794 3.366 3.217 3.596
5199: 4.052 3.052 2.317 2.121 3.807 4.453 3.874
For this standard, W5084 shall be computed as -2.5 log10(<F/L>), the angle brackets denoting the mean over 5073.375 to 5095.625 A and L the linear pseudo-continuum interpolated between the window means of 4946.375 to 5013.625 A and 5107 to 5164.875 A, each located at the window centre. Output 0.11 mag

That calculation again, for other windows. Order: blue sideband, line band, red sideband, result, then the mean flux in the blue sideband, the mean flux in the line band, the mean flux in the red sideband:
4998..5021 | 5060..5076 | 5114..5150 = 0.103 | 3.71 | 3.29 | 3.52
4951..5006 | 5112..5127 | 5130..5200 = -0.094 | 3.82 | 3.53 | 3.05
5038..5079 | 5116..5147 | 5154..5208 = -0.131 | 3.45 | 3.51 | 2.88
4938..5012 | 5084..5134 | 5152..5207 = -0.059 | 4.03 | 3.45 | 2.87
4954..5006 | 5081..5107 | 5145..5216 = -0.020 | 3.77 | 3.38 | 2.98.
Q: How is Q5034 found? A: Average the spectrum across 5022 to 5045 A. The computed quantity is 3.65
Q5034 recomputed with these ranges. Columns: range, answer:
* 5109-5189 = 3.08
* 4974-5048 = 3.72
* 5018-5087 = 3.44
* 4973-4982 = 4.26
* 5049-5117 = 3.35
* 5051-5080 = 3.36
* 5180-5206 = 2.87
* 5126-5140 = 3.61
